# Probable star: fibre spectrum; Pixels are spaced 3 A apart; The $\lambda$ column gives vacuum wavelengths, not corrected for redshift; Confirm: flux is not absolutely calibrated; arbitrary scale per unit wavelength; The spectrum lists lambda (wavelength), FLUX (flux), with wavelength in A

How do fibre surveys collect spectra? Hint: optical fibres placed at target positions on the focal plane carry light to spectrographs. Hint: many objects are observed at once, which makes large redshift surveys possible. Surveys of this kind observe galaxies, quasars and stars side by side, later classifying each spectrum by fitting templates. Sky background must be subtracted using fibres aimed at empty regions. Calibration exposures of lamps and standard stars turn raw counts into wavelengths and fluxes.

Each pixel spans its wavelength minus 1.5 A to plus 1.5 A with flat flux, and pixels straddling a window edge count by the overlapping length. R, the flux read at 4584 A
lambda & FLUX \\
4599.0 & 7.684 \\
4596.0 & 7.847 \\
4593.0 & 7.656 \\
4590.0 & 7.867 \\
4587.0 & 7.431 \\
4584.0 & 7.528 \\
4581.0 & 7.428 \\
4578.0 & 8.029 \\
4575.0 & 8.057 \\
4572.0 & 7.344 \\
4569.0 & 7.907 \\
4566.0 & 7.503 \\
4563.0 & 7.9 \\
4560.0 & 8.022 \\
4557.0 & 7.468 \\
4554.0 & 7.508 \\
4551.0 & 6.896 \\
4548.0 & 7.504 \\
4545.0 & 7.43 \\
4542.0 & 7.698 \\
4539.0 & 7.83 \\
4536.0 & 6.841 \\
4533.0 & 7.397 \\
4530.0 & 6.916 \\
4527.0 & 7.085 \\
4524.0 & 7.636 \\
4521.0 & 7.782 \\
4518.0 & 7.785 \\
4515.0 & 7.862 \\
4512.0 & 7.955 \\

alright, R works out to 7.528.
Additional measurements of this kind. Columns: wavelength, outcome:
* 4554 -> 7.508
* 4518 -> 7.785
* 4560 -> 8.022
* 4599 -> 7.684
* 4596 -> 7.847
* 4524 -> 7.636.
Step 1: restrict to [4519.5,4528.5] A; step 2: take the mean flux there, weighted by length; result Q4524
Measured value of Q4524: 7.5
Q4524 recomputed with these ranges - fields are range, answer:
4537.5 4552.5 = 7.47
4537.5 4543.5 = 7.76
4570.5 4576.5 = 7.7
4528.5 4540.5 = 7.25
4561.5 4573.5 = 7.66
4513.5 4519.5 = 7.82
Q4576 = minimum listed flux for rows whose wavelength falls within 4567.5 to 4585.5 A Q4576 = 7.344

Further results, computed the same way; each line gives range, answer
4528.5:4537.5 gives 6.841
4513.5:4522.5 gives 7.782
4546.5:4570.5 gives 6.896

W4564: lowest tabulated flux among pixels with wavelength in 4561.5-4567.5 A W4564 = 7.503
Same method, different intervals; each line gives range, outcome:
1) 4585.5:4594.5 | 7.431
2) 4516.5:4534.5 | 6.916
